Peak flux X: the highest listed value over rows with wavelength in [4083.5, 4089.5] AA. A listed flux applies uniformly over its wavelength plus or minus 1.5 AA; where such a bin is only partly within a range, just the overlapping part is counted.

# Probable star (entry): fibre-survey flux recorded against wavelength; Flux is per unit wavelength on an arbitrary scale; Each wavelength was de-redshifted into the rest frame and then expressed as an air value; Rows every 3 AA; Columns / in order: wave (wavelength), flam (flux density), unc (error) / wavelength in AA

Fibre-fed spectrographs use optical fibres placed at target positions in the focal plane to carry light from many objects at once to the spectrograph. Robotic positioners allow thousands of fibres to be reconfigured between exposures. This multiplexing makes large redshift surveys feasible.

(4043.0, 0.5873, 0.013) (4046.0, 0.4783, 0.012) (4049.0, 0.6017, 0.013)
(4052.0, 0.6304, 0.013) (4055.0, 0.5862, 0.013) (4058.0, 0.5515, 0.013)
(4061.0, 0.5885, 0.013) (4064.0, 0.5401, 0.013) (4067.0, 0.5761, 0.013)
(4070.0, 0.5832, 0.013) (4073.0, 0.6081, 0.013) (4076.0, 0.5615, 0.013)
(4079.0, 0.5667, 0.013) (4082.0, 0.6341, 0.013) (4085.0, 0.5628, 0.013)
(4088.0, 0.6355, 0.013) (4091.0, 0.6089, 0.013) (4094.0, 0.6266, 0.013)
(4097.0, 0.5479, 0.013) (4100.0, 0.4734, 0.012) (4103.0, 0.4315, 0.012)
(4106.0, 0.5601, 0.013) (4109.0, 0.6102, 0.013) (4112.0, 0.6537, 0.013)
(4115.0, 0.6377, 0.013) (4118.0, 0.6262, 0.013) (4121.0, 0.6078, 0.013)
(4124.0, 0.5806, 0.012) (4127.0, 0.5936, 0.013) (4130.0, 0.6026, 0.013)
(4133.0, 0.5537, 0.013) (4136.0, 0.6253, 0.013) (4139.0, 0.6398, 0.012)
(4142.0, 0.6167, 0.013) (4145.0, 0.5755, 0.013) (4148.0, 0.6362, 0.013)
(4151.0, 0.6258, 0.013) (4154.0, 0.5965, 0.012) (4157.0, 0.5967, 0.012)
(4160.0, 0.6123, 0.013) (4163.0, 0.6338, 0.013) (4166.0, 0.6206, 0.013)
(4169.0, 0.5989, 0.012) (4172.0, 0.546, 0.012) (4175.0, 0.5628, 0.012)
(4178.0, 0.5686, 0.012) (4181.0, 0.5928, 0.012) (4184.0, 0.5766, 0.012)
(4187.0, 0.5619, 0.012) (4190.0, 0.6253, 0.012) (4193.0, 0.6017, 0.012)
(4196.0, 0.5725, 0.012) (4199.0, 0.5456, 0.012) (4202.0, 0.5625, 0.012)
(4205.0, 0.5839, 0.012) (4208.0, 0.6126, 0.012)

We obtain 0.6355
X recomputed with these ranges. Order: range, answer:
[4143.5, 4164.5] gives 0.6362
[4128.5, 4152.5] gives 0.6398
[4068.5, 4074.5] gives 0.6081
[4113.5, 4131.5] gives 0.6377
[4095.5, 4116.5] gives 0.6537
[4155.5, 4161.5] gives 0.6123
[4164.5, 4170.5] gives 0.6206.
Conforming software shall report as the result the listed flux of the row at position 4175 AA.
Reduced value 0.5628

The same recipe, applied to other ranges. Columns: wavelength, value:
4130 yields 0.6026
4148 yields 0.6362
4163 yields 0.6338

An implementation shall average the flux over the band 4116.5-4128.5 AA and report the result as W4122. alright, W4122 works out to 0.602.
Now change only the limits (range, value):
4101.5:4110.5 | 0.534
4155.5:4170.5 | 0.612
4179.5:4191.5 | 0.589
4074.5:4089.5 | 0.592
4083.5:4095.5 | 0.608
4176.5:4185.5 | 0.579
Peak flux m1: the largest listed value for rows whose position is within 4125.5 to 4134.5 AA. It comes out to 0.6026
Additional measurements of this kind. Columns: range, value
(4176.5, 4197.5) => 0.6253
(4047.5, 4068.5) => 0.6304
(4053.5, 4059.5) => 0.5862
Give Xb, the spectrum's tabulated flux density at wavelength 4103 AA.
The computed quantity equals 0.4315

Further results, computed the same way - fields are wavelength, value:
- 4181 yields 0.5928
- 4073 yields 0.6081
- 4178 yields 0.5686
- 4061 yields 0.5885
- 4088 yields 0.6355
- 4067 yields 0.5761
